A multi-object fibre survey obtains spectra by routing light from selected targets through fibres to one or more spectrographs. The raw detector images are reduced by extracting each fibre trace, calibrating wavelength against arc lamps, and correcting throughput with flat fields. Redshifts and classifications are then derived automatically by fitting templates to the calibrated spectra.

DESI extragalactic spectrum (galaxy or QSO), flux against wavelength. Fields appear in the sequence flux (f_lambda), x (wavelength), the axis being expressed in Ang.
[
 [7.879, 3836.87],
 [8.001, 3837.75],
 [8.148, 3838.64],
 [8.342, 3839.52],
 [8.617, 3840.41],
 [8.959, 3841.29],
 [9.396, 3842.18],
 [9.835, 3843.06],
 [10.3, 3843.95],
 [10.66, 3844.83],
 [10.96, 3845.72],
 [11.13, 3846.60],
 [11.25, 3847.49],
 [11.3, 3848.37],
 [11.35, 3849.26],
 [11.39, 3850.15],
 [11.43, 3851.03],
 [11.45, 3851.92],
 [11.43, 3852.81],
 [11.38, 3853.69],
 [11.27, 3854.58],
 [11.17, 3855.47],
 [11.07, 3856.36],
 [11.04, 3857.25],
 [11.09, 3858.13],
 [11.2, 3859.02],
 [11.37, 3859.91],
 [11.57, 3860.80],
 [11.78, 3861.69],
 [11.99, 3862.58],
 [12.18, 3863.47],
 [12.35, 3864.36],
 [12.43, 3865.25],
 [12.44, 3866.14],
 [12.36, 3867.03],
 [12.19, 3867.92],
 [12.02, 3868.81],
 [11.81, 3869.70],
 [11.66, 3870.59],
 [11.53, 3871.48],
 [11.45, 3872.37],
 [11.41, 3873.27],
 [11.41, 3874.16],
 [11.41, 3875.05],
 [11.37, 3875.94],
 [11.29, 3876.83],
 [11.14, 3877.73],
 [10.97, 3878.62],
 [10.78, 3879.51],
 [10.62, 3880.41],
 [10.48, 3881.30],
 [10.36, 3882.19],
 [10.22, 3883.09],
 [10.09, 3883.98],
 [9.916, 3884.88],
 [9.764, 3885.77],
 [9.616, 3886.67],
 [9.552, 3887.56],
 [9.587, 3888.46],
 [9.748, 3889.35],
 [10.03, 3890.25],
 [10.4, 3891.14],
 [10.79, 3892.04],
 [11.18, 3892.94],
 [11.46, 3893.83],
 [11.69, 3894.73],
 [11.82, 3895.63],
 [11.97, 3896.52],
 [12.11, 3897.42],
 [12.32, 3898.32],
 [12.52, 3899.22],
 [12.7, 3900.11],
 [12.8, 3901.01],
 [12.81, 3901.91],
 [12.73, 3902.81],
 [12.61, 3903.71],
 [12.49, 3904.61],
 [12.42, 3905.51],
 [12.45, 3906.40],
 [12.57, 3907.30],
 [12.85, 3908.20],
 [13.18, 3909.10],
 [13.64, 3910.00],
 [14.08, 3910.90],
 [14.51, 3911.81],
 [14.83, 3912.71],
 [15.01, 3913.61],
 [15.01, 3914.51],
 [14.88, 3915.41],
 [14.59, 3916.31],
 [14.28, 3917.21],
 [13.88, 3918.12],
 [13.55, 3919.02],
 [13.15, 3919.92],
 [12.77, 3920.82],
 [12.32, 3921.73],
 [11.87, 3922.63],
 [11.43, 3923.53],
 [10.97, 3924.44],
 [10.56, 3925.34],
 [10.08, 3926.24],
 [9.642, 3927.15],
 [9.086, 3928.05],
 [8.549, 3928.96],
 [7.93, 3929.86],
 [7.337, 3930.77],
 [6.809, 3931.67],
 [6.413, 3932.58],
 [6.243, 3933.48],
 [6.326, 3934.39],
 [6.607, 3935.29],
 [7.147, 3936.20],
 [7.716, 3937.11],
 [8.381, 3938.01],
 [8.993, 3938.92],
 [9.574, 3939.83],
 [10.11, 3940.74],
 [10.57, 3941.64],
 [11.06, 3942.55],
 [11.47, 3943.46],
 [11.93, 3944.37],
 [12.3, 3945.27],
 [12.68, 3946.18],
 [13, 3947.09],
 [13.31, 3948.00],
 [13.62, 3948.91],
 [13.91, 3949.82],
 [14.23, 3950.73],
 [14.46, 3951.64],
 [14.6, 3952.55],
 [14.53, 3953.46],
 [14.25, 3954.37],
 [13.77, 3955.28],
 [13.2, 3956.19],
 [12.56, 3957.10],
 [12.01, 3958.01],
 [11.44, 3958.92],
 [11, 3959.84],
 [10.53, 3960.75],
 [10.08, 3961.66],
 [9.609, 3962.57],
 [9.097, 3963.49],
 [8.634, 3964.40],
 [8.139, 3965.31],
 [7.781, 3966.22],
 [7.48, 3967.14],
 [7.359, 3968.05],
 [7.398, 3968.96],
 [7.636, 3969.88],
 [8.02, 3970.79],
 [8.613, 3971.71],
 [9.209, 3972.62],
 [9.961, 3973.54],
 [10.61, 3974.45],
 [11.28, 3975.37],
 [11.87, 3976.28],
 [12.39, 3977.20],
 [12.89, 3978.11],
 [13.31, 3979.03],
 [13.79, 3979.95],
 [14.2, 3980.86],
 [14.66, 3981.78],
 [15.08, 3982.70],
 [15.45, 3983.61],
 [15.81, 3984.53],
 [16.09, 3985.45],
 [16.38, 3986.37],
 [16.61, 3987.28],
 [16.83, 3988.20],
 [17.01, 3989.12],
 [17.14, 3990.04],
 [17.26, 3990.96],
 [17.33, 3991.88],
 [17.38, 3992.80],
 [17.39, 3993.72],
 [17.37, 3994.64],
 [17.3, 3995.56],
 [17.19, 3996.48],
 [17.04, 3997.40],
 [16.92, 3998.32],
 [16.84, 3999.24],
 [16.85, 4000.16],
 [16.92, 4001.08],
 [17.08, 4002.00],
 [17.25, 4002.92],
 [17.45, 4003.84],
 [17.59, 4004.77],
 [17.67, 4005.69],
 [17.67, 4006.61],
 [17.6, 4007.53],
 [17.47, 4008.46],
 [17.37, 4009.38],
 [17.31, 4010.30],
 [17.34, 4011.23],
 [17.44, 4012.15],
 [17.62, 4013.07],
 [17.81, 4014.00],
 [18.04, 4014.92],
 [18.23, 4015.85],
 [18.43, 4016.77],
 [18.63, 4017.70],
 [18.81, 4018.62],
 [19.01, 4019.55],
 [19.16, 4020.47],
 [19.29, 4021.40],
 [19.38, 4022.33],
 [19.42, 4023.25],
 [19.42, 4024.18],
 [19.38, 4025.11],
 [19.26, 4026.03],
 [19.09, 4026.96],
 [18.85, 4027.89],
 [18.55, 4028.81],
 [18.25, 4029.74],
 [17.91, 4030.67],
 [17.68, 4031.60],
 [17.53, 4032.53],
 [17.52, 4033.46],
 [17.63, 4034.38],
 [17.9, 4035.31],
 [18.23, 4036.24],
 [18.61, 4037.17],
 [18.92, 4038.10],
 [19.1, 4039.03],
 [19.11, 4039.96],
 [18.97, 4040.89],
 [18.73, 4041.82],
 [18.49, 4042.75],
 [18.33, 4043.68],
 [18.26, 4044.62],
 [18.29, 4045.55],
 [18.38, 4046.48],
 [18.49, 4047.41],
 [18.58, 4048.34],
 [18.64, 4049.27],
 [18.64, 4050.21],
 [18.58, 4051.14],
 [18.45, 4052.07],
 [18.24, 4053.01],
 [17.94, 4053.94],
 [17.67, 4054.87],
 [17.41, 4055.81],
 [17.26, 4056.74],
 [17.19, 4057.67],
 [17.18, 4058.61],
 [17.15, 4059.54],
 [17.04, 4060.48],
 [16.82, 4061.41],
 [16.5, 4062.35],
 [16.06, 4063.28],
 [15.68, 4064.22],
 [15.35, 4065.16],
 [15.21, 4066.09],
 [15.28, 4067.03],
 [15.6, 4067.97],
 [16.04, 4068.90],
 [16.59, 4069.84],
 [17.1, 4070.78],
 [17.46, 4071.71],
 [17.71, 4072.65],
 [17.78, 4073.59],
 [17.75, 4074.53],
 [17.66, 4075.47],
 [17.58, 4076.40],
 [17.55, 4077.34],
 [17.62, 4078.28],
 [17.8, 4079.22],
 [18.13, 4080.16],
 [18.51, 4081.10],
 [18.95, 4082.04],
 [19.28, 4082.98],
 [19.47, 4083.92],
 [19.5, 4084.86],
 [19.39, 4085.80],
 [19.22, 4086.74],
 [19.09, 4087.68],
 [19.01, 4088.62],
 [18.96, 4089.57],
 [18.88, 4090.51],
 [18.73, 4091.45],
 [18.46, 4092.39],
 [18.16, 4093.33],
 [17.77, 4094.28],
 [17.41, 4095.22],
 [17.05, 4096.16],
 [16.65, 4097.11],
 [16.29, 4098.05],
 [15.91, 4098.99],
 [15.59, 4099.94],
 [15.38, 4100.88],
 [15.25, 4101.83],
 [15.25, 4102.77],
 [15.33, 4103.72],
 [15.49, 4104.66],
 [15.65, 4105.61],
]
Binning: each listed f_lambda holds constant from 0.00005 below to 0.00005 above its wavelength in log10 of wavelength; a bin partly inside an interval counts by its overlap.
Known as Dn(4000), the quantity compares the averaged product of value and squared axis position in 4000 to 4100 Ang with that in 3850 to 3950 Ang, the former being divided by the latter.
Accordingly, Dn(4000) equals 1.70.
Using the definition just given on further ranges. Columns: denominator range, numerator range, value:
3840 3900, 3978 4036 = 1.68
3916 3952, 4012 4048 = 1.82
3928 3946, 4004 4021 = 2.12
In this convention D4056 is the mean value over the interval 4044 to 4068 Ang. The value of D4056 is 17.3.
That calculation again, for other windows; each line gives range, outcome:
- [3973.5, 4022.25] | 16.5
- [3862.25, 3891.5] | 11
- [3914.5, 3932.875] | 11.1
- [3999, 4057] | 18.2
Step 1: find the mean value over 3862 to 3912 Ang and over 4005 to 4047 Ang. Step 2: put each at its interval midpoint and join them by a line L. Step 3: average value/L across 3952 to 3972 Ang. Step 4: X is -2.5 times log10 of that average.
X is 0.413 mag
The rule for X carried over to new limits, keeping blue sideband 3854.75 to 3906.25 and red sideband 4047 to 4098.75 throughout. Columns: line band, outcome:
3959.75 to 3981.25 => 0.39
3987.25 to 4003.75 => -0.13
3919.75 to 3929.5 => 0.18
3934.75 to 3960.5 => 0.16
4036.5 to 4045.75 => -0.13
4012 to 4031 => -0.17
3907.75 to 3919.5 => -0.14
